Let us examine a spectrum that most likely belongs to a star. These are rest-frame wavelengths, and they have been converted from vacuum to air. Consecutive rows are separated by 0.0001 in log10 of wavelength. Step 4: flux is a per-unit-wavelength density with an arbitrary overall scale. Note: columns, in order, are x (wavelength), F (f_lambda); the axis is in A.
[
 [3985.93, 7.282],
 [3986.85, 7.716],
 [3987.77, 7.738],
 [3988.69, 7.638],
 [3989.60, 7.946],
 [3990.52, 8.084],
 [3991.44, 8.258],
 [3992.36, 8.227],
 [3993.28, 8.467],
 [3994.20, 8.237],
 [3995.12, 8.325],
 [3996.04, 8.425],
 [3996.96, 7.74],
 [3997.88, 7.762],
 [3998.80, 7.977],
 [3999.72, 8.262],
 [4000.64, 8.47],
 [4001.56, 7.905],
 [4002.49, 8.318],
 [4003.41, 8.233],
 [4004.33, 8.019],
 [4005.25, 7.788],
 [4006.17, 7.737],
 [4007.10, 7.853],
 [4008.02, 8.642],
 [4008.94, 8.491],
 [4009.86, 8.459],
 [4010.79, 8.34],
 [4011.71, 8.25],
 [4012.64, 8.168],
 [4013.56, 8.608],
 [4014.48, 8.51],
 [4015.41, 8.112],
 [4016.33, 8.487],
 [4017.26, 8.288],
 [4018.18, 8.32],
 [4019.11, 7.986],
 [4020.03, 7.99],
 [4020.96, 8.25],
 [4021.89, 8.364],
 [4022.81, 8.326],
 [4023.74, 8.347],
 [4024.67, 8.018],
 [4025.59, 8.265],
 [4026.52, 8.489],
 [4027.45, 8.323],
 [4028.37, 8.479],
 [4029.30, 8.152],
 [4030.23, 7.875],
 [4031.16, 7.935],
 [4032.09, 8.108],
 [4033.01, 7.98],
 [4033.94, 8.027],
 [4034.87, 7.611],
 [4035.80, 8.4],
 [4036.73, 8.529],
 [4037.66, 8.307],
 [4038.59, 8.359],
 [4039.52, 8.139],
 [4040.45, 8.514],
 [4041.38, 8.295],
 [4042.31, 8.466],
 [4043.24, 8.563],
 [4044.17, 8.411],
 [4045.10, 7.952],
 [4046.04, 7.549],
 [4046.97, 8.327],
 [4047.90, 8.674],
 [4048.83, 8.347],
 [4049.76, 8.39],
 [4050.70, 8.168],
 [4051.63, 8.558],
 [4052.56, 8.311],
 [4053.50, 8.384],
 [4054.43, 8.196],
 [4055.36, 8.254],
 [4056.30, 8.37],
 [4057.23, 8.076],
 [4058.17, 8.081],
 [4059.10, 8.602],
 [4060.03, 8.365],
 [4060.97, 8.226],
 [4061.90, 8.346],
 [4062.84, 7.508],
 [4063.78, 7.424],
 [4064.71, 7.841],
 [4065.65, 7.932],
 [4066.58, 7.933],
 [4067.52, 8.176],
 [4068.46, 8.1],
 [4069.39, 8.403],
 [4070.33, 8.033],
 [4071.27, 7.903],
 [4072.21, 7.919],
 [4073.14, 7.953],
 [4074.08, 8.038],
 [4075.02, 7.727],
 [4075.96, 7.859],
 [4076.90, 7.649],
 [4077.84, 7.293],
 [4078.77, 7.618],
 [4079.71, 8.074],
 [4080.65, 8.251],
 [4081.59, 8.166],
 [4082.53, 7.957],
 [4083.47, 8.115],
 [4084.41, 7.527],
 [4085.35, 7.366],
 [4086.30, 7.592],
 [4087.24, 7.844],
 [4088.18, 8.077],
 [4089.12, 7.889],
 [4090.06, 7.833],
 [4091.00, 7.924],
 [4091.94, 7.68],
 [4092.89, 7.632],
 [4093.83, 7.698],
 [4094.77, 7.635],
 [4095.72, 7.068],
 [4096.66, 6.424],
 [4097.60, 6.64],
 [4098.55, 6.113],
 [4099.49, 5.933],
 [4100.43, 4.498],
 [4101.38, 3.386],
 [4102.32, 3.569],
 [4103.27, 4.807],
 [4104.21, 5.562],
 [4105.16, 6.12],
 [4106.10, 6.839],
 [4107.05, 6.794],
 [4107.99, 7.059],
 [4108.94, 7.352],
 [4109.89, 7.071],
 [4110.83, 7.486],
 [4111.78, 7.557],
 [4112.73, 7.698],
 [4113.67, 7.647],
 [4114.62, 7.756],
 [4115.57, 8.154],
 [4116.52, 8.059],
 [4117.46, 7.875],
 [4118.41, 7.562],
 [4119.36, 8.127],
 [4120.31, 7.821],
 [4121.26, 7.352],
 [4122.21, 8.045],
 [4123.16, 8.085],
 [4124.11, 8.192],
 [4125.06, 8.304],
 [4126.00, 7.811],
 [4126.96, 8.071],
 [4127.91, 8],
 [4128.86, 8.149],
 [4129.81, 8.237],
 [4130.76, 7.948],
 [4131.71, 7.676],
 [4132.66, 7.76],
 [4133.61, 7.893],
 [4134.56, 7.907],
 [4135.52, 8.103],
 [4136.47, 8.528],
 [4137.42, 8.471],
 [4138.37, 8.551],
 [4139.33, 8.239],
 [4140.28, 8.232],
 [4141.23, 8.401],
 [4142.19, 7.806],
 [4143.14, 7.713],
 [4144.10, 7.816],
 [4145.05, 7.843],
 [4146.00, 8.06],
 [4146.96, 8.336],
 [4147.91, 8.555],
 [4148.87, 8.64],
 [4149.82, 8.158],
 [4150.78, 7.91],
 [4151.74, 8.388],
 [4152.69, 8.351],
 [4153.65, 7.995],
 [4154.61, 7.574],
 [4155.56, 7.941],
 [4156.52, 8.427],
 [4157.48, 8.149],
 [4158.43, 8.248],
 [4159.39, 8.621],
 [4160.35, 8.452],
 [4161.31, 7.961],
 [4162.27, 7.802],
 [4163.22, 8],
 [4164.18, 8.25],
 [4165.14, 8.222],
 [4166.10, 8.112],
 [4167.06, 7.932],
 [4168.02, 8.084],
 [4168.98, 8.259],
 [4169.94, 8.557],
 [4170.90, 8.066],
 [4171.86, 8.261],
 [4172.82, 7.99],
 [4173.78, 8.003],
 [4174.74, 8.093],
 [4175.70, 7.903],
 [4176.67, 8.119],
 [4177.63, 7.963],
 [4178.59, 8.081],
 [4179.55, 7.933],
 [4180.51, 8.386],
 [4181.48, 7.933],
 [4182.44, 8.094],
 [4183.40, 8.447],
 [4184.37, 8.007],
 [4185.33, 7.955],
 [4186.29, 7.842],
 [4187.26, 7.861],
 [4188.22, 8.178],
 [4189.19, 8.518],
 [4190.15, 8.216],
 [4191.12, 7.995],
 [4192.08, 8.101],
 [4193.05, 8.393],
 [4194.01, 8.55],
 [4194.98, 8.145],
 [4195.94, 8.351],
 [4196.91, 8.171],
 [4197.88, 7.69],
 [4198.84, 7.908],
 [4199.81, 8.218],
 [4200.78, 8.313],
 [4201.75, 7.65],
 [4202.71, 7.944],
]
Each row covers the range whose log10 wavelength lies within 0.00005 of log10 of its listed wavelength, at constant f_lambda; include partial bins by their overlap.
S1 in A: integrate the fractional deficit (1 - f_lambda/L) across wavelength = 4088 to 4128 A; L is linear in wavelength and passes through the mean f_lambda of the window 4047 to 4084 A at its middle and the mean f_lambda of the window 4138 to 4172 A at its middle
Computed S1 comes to 4.9 A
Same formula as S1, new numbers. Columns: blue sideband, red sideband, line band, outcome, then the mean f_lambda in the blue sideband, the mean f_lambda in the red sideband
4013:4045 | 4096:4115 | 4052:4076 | -2.3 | 8.26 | 6.32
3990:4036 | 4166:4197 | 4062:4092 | 1.1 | 8.19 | 8.14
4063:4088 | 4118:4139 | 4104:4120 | 1.2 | 7.87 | 8.03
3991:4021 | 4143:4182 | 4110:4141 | 0.7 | 8.21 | 8.13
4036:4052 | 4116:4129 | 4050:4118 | 5.4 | 8.33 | 7.96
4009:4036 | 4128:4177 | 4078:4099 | 1.5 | 8.22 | 8.13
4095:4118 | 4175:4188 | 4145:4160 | -1.5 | 6.58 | 8.04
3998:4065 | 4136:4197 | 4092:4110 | 4.3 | 8.22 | 8.16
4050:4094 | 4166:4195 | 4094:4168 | 4.1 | 7.98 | 8.13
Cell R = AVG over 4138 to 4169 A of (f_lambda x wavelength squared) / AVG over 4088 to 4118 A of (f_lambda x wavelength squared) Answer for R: 1.2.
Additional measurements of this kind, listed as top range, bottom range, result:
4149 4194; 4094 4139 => 1.15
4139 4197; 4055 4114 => 1.15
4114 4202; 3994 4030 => 1.06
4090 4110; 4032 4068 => 0.80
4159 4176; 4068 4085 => 1.07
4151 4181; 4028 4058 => 1.05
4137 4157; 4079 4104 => 1.20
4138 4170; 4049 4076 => 1.05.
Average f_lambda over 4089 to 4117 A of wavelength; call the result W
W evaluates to 6.78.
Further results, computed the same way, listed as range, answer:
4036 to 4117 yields 7.64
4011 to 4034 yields 8.23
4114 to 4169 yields 8.08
